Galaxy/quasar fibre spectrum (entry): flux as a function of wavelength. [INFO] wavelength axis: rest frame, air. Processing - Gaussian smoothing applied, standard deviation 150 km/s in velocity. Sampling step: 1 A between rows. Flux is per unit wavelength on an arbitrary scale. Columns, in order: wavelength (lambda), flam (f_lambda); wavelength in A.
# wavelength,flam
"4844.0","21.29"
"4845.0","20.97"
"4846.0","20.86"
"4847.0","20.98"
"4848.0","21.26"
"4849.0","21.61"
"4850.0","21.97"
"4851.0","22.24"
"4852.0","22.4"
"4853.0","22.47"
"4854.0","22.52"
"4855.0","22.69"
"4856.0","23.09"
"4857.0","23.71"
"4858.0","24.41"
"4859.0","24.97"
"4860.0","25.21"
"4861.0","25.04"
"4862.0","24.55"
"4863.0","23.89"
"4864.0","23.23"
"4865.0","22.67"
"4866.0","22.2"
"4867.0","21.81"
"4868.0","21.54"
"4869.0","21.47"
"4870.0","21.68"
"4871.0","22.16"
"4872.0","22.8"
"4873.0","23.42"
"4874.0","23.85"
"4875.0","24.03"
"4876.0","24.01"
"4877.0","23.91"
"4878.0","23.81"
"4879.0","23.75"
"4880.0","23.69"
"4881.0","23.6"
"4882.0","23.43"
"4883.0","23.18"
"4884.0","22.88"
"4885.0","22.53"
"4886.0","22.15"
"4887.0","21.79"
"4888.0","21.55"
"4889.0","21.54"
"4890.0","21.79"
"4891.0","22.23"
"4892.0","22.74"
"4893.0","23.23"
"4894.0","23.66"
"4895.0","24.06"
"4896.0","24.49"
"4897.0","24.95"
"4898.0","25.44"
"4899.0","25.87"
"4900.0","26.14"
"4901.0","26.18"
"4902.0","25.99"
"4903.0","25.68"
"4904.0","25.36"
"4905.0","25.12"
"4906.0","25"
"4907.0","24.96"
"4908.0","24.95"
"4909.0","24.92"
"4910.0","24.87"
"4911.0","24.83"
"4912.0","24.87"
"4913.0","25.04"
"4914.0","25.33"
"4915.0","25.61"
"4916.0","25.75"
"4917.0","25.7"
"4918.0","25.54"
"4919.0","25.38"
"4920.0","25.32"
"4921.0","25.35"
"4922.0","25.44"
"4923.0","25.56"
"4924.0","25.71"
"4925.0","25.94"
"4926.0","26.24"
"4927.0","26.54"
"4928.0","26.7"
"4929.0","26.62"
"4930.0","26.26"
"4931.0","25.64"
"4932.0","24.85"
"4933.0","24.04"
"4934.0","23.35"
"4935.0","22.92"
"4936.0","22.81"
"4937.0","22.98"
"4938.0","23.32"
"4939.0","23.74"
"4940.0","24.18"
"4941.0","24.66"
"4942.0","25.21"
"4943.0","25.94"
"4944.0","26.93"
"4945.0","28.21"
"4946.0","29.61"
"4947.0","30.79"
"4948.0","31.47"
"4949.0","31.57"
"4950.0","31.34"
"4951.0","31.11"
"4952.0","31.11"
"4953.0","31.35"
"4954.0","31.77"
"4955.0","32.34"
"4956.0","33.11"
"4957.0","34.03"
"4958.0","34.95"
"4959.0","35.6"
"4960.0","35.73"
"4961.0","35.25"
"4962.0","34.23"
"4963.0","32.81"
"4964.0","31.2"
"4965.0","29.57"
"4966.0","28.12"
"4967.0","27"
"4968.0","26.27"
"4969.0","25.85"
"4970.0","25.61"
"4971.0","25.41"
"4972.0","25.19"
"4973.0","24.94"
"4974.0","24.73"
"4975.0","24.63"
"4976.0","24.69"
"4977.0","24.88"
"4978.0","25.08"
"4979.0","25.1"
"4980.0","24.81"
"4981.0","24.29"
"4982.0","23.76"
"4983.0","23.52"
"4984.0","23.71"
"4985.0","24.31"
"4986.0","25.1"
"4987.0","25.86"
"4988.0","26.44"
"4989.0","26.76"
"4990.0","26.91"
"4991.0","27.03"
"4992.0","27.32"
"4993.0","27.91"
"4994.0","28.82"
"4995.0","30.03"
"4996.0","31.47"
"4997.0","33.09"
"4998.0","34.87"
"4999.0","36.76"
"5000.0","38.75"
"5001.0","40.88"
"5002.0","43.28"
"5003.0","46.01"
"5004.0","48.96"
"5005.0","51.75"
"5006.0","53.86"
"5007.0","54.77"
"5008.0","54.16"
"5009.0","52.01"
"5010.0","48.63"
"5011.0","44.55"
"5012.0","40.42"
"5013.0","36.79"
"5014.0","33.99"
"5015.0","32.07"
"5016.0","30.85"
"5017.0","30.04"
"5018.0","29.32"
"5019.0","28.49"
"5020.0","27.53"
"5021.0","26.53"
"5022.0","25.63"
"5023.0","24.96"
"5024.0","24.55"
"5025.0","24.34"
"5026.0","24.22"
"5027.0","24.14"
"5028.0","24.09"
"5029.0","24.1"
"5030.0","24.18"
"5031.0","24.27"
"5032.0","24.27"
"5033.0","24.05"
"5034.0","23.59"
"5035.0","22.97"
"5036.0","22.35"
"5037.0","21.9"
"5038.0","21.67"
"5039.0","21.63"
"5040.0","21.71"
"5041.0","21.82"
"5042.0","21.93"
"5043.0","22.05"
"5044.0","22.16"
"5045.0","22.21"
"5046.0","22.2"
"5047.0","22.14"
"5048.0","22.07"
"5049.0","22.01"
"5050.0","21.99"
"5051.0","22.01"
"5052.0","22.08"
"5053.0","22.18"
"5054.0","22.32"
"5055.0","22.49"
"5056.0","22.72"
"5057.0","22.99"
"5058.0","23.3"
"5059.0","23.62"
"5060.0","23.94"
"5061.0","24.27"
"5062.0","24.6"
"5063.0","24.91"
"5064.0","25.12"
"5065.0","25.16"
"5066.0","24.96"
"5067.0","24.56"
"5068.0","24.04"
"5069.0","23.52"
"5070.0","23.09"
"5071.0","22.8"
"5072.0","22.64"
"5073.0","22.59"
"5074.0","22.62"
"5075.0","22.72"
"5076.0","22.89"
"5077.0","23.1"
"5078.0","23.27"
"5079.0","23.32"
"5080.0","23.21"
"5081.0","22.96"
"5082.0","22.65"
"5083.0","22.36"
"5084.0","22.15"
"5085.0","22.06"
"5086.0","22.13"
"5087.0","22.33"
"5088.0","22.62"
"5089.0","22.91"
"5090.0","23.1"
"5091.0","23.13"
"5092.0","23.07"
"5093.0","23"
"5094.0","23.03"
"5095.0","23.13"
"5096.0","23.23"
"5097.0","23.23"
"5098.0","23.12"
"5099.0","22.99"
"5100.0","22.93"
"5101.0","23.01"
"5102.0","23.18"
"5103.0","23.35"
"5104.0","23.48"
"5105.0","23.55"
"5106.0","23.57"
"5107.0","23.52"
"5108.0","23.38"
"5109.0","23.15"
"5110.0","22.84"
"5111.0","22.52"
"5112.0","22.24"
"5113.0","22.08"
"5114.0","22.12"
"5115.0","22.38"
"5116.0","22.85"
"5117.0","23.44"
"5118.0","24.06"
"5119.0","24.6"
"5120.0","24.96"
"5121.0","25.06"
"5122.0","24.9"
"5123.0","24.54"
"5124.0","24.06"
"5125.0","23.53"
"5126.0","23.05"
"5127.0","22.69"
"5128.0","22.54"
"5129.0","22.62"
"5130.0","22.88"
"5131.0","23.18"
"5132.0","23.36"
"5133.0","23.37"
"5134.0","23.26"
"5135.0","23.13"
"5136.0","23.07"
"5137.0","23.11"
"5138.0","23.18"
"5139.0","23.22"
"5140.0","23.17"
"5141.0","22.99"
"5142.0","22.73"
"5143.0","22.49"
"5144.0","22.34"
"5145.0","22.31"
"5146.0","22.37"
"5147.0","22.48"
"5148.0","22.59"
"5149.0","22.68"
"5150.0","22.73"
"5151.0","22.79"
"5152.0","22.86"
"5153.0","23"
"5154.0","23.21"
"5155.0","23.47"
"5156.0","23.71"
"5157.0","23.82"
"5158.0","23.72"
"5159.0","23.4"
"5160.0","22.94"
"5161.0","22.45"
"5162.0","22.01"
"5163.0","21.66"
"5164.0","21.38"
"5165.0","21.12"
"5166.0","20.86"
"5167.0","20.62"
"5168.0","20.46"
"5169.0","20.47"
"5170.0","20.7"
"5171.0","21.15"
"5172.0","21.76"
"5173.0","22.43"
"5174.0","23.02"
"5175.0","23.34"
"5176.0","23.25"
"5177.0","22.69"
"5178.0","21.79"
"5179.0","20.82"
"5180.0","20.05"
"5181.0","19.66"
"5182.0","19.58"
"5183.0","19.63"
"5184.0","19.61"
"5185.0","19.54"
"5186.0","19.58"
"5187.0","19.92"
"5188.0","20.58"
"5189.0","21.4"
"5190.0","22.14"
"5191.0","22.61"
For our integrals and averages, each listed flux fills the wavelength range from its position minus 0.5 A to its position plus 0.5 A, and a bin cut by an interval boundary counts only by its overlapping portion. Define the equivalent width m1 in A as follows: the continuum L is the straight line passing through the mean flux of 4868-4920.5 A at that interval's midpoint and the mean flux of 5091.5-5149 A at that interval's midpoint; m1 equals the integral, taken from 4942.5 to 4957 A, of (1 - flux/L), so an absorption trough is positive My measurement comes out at -4.1 A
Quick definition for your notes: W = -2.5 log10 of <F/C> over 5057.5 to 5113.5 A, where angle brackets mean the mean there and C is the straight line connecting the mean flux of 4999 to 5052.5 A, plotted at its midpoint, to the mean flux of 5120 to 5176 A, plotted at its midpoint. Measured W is 0.15 mag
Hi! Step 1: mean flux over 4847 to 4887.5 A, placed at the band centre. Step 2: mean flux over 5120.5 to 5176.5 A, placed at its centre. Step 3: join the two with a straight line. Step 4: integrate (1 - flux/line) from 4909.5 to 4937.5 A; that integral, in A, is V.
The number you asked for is -2.7 A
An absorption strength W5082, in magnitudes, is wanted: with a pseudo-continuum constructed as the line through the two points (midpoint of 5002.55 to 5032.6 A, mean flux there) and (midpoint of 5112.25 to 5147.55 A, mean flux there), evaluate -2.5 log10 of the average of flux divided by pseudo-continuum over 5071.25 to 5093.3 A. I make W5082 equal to 0.23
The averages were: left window 34.6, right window 23.2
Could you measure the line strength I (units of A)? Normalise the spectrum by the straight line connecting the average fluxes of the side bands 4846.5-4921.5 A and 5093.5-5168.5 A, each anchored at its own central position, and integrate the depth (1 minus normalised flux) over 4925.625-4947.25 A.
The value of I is -1.7 A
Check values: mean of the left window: 23.8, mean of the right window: 23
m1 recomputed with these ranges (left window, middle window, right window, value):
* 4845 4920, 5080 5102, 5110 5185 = -0.1 A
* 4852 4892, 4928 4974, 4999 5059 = -3.5 A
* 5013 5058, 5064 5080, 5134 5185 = 0.2 A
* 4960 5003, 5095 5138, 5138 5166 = 1.2 A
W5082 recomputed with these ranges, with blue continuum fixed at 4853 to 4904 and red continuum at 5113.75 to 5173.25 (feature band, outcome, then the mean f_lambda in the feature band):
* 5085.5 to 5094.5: 0.006 mag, 22.8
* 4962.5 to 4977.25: -0.152 mag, 26.8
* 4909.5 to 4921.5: -0.084 mag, 25.3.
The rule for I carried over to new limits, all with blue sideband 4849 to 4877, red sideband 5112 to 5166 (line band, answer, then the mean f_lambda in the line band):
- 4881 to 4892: 0.3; 22.4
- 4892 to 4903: -0.9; 24.9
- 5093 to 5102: 0.0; 23.1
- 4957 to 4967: -4.2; 32.8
